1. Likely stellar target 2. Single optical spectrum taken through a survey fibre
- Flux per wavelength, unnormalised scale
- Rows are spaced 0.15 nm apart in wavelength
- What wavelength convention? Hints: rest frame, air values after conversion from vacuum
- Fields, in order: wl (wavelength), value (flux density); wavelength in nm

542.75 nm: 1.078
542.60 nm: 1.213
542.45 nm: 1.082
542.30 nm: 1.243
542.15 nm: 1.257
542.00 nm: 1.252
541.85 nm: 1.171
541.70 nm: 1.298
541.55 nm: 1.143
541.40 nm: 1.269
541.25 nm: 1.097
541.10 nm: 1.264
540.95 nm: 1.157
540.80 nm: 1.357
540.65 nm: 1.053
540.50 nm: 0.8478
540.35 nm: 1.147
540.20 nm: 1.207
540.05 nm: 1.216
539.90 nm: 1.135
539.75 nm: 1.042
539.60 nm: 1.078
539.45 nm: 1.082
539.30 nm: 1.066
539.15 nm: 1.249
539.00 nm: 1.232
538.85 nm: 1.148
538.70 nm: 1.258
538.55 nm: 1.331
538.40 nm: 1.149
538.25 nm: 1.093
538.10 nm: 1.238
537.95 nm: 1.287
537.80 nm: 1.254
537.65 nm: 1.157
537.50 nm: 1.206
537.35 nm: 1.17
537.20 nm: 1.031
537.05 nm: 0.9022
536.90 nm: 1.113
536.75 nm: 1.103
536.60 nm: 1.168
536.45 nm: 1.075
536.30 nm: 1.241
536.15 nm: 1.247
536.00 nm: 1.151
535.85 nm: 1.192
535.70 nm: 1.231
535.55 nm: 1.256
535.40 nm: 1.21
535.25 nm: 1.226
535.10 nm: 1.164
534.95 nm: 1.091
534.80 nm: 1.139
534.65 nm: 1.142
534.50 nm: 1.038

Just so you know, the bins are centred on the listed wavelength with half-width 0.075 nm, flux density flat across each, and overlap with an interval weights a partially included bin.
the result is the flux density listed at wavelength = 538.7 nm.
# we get 1.258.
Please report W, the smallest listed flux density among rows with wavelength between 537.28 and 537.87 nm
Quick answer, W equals 1.157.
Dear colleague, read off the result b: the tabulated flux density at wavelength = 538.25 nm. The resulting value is 1.093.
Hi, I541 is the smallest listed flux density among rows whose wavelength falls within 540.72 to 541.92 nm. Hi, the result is 1.097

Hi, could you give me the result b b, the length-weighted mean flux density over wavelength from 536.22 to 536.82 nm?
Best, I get 1.15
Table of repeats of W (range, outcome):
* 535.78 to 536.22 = 1.151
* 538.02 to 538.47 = 1.093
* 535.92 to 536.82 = 1.075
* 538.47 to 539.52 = 1.066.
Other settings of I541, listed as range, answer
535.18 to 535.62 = 1.21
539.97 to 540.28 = 1.207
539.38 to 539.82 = 1.042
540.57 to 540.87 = 1.053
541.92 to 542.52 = 1.082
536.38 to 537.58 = 0.9022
